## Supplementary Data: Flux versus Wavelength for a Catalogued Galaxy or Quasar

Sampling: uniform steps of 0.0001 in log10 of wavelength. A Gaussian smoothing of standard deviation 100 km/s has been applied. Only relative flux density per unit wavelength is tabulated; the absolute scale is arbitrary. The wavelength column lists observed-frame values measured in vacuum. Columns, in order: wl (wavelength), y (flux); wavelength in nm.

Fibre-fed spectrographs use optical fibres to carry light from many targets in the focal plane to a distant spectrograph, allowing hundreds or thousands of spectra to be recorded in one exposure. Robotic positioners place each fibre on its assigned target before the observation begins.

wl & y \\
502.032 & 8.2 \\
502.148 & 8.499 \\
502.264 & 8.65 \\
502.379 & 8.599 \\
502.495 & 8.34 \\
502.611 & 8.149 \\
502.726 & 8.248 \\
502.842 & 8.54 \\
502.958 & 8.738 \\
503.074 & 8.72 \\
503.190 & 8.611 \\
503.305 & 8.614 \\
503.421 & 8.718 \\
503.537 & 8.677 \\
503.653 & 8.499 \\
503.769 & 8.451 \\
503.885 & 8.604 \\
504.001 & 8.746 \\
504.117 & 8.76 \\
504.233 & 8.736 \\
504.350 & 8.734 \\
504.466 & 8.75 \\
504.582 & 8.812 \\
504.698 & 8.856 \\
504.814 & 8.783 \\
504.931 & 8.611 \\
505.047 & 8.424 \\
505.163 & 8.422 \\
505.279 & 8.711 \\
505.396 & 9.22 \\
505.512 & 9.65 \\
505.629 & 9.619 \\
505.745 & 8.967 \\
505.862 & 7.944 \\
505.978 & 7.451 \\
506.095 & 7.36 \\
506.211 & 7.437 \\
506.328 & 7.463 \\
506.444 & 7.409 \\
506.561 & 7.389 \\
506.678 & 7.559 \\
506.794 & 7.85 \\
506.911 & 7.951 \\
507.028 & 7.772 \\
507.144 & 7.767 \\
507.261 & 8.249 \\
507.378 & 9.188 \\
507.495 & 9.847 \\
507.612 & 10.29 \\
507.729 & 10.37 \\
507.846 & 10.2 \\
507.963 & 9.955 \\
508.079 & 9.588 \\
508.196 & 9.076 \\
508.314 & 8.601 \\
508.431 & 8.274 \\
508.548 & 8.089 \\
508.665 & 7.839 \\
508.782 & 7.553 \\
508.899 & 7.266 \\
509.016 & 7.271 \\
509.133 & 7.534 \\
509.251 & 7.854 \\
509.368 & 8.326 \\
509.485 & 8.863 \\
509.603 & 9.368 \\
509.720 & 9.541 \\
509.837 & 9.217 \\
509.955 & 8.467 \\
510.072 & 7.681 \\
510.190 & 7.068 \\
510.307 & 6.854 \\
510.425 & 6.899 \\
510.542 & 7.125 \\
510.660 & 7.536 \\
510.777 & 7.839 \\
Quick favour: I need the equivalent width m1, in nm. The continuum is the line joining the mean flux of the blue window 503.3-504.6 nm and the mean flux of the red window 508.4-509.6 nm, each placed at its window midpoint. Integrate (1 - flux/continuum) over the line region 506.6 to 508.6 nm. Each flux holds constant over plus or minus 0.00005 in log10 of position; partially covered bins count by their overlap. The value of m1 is -0.173 nm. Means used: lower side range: 8.67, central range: 8.85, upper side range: 7.95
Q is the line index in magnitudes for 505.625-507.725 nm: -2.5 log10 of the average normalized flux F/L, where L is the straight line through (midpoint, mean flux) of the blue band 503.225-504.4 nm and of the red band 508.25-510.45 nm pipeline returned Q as 0.02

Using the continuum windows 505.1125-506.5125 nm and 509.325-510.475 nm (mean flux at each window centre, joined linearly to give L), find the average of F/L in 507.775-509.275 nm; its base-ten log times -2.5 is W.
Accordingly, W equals -0.02 mag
